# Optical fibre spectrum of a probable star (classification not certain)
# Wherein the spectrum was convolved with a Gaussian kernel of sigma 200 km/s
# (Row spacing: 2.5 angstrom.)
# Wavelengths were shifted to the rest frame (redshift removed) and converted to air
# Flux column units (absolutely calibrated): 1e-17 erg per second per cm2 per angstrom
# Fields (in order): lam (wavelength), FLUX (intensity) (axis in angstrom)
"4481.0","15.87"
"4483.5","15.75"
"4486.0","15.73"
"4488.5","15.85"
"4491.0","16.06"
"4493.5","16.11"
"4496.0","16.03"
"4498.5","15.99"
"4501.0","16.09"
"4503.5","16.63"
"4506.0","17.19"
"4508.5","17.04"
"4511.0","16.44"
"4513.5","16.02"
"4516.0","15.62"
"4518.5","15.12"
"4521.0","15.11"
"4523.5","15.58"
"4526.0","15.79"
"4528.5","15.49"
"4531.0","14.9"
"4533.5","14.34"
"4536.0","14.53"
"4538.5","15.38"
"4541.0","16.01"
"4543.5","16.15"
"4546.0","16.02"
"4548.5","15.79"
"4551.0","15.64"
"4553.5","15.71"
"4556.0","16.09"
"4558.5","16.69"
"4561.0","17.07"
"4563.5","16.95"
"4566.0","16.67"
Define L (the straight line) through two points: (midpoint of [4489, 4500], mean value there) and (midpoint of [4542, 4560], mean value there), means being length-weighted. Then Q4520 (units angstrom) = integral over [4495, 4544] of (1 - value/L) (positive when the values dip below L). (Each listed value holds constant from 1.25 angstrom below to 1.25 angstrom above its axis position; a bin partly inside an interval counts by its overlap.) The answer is 0.8 angstrom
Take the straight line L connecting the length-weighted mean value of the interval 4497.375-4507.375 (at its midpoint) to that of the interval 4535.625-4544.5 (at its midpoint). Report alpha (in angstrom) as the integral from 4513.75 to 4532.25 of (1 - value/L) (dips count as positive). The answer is 0.7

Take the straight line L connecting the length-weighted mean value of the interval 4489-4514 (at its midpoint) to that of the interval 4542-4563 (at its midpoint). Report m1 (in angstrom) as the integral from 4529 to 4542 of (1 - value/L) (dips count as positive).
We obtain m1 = 1.0 angstrom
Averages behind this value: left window 16.4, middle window 15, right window 16.2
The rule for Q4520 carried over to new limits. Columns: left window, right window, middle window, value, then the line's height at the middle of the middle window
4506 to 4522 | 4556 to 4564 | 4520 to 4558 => 2.07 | 16.4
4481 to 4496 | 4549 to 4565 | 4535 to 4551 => 0.58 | 16.2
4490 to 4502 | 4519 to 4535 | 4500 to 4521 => -0.74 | 15.6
